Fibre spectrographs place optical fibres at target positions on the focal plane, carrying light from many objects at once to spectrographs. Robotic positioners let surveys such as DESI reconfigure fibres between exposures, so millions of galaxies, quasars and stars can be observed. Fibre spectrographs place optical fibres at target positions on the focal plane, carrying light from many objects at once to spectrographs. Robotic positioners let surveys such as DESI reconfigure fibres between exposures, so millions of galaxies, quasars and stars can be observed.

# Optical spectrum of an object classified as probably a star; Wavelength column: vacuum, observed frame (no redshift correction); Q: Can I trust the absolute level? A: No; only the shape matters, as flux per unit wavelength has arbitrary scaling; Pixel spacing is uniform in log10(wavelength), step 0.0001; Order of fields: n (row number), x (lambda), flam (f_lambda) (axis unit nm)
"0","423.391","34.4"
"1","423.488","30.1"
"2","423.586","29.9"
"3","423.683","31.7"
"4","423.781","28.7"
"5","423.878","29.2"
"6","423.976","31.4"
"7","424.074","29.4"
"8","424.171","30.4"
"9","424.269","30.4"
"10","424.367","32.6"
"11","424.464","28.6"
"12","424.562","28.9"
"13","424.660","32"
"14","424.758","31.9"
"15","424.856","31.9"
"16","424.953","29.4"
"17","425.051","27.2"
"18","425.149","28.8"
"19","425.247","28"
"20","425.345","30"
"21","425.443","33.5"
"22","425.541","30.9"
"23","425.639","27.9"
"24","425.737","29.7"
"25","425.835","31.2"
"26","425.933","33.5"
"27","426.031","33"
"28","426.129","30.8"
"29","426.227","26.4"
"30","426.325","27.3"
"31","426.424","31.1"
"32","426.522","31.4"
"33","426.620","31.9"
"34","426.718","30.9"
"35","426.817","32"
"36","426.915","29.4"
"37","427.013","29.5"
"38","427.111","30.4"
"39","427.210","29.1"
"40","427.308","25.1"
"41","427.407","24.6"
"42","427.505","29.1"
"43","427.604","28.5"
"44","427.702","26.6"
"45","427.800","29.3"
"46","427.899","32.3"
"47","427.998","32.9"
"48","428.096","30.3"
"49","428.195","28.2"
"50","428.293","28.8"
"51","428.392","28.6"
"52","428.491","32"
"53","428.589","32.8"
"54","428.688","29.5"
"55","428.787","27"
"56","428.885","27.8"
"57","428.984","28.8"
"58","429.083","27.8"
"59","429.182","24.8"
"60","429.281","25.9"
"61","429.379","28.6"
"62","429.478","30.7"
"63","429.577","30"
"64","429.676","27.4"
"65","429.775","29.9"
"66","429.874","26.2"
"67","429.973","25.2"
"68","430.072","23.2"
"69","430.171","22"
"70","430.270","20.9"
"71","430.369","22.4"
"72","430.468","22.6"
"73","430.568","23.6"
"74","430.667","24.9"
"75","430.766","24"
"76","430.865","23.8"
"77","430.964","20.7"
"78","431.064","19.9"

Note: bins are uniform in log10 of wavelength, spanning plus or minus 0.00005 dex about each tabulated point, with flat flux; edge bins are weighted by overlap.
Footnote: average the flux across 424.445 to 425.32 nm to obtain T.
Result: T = 29.7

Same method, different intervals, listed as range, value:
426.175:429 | 29.4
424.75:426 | 30.3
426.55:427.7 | 29.1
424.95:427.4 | 29.8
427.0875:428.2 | 28.8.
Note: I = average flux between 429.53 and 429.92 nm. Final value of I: 28.4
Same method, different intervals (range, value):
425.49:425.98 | 30.6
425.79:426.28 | 31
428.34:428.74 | 30.6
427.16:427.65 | 27.2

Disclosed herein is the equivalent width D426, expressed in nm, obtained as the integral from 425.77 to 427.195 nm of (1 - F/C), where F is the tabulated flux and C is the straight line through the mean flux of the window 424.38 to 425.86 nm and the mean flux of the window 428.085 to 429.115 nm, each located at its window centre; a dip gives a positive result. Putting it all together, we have -0.04 nm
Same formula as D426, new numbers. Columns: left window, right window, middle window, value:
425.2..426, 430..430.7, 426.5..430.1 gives -0.37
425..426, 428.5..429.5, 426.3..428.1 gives -0.02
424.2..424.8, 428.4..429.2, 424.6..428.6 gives -0.01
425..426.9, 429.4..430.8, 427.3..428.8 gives -0.08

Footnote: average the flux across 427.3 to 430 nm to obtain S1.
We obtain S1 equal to 28.6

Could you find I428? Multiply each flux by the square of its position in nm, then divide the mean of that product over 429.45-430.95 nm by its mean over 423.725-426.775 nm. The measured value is 0.8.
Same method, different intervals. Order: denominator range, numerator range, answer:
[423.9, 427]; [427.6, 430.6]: 0.92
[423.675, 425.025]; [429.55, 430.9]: 0.83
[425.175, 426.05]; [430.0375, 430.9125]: 0.77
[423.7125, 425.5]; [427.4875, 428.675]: 1.01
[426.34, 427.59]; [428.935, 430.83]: 0.89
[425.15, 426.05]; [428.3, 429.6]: 0.95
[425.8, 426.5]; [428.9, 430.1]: 0.91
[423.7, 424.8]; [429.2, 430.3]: 0.89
